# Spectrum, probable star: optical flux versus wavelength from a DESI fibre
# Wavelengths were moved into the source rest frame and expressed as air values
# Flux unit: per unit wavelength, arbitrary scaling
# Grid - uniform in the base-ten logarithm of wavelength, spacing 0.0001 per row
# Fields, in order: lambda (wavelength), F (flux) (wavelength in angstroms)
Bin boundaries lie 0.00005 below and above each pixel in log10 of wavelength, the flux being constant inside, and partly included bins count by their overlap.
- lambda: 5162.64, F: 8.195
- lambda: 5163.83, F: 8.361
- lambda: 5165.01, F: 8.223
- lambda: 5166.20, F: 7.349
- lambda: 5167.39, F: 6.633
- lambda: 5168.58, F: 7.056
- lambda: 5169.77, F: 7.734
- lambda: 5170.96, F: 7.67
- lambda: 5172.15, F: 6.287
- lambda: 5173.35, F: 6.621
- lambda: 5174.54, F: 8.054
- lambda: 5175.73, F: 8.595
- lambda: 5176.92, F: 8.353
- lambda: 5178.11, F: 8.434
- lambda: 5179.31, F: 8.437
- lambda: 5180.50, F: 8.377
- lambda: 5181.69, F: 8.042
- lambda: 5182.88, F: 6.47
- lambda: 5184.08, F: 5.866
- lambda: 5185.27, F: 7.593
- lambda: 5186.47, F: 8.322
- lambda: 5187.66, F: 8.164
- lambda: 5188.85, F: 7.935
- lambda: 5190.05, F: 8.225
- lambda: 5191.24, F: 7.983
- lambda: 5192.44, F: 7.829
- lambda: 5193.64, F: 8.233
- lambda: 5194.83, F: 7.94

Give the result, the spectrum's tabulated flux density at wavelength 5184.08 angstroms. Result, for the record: 5.866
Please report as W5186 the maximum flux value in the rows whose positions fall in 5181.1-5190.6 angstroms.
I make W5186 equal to 8.322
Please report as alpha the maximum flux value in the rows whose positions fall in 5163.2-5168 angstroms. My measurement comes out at 8.361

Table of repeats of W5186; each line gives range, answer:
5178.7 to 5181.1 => 8.437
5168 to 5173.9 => 7.734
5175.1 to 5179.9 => 8.595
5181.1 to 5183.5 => 8.042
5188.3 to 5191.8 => 8.225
